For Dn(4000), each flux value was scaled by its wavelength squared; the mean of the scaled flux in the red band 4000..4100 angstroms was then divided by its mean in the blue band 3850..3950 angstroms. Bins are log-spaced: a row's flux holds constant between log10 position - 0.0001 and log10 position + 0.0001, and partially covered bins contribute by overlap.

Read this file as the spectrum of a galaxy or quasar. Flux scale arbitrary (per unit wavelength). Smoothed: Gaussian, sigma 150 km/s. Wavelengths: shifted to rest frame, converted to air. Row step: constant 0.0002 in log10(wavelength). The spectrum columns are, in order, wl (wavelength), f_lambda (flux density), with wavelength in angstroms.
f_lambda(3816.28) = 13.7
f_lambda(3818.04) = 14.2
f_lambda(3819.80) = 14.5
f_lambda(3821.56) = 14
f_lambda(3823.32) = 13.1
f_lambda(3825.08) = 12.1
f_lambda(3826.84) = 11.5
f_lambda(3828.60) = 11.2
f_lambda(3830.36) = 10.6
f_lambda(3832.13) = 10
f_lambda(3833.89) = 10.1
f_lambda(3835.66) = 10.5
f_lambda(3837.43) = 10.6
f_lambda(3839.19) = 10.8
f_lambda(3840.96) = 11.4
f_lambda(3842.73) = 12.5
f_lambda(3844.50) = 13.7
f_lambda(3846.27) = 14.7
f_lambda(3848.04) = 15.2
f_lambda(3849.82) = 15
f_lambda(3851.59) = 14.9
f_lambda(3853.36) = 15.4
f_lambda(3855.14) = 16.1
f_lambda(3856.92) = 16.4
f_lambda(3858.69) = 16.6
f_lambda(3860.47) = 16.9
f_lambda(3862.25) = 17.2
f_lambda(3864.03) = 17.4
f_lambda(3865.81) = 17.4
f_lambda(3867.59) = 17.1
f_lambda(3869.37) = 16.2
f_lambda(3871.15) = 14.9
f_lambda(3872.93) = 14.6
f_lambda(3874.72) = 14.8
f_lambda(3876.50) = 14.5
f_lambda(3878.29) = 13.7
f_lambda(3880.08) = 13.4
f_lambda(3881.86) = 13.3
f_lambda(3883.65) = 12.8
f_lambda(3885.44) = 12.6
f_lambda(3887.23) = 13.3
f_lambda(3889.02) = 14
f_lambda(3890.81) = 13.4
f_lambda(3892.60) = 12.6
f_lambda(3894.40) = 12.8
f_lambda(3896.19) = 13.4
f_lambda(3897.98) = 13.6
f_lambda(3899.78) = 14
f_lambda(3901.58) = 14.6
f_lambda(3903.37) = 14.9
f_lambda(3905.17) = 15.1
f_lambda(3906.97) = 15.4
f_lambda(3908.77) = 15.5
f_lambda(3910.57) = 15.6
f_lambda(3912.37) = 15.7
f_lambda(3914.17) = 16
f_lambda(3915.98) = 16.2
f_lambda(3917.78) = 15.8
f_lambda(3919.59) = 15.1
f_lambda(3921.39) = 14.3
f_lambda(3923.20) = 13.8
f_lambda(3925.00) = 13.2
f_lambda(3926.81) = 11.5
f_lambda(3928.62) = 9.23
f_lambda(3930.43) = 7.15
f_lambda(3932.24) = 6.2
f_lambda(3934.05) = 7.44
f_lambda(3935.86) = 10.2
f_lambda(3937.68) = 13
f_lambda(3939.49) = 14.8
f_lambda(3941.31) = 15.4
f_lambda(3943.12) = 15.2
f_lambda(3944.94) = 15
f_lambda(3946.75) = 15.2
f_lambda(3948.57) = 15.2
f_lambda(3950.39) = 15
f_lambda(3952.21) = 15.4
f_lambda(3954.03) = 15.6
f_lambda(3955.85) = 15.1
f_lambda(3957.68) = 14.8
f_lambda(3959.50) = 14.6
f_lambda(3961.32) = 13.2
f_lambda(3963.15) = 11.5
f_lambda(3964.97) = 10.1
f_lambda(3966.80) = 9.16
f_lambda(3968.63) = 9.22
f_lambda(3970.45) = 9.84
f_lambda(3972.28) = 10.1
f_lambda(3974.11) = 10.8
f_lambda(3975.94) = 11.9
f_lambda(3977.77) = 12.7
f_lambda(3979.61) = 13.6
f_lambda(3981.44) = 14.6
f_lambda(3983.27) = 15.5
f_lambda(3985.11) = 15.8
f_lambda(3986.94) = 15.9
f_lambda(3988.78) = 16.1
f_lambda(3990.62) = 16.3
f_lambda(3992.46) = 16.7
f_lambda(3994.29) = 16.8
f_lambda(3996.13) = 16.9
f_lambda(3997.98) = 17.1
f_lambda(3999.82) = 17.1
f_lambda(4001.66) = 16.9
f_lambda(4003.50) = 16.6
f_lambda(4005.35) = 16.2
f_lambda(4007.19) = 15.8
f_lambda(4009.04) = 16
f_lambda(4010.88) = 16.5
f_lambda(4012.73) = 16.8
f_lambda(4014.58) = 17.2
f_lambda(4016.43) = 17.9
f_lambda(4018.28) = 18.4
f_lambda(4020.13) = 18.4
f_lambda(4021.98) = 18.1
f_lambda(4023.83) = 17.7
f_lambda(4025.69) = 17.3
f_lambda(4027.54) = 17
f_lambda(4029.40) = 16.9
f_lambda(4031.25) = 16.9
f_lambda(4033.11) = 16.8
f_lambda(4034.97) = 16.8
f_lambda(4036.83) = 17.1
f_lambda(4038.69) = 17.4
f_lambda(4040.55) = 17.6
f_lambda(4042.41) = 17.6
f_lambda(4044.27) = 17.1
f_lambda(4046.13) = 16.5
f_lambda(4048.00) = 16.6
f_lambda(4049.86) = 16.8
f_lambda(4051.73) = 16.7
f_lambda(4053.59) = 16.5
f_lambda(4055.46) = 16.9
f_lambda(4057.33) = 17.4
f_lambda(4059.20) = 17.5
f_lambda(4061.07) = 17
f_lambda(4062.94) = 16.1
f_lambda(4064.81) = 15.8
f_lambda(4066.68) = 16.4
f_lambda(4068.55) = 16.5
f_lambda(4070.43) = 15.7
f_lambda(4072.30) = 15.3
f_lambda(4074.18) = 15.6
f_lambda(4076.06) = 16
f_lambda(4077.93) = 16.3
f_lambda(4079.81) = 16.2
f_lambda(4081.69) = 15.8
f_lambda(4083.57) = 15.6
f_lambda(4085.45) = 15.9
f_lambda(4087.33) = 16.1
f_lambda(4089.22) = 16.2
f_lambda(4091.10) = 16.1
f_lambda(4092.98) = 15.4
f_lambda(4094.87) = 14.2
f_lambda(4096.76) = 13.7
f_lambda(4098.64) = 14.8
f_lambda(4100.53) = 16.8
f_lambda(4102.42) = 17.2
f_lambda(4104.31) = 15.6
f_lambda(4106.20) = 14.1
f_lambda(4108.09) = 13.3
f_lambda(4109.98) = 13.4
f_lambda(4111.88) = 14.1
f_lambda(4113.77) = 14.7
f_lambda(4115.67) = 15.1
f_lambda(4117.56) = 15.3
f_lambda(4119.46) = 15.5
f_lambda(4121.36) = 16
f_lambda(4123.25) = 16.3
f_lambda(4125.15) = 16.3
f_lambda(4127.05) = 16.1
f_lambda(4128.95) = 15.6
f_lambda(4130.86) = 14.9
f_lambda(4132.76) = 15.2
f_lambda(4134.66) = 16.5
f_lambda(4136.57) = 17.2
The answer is 1.3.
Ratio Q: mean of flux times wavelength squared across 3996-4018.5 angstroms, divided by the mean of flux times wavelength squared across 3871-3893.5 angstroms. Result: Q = 1.3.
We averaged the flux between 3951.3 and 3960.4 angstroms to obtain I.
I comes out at 15.1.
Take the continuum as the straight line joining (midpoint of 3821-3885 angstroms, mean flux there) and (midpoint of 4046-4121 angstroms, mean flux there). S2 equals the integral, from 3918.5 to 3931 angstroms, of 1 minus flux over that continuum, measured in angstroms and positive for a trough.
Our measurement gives 1.9 angstroms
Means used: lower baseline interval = 13.9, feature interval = 12.2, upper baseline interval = 15.8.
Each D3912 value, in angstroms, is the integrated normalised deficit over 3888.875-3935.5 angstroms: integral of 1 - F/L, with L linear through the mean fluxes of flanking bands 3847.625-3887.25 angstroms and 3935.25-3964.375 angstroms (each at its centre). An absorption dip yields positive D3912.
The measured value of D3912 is 4.68 angstroms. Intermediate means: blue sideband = 15.2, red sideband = 14.3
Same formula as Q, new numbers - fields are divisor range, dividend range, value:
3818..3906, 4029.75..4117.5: 1.28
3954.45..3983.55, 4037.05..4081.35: 1.41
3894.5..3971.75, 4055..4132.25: 1.27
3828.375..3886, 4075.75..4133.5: 1.24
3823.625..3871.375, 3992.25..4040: 1.33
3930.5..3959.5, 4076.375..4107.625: 1.25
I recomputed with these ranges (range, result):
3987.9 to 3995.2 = 16.5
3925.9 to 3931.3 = 9.3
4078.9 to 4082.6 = 16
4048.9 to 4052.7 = 16.8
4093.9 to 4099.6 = 14.2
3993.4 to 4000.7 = 17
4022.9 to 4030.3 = 17.2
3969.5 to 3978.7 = 11.1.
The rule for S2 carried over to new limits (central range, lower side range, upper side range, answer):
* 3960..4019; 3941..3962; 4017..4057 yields 5.0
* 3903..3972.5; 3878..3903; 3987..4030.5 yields 7.2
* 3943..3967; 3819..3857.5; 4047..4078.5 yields 1.1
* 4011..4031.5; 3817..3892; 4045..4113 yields -2.9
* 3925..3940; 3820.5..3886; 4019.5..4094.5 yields 5.0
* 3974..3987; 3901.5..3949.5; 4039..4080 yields 0.8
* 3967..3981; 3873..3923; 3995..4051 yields 4.2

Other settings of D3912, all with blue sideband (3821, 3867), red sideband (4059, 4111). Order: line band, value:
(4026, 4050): -2.8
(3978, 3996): -1.0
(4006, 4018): -1.4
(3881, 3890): 0.5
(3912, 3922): -0.9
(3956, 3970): 2.6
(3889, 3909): 0.1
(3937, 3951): -0.4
